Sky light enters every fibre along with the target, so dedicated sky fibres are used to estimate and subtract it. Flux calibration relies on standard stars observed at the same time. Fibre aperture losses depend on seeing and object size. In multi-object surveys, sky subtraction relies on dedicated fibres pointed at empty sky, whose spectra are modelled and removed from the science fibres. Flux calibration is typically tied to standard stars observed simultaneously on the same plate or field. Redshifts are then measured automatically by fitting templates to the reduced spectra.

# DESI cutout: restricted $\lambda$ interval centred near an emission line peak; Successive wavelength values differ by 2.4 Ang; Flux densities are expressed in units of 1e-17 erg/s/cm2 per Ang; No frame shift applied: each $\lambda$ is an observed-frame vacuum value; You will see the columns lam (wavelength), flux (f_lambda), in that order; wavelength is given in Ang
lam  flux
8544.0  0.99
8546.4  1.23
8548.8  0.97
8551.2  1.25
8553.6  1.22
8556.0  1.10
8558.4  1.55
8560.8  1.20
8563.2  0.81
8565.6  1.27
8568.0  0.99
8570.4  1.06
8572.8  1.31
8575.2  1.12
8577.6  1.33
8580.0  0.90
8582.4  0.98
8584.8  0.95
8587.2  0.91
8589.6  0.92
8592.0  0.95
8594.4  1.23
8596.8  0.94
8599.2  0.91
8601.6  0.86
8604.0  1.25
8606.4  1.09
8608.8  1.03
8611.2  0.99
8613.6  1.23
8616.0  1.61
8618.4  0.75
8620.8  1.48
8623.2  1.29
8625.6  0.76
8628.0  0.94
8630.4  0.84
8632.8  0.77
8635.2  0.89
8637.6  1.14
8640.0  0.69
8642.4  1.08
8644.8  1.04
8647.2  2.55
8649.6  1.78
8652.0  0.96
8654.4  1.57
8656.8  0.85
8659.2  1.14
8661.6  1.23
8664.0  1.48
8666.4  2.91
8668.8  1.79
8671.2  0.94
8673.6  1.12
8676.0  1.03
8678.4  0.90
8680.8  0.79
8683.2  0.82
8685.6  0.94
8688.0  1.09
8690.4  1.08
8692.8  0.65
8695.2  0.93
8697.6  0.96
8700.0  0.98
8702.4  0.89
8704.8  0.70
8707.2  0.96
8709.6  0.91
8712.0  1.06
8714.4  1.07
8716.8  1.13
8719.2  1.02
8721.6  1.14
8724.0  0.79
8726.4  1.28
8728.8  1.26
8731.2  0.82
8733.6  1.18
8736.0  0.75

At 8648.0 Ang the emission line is [S II] 6716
